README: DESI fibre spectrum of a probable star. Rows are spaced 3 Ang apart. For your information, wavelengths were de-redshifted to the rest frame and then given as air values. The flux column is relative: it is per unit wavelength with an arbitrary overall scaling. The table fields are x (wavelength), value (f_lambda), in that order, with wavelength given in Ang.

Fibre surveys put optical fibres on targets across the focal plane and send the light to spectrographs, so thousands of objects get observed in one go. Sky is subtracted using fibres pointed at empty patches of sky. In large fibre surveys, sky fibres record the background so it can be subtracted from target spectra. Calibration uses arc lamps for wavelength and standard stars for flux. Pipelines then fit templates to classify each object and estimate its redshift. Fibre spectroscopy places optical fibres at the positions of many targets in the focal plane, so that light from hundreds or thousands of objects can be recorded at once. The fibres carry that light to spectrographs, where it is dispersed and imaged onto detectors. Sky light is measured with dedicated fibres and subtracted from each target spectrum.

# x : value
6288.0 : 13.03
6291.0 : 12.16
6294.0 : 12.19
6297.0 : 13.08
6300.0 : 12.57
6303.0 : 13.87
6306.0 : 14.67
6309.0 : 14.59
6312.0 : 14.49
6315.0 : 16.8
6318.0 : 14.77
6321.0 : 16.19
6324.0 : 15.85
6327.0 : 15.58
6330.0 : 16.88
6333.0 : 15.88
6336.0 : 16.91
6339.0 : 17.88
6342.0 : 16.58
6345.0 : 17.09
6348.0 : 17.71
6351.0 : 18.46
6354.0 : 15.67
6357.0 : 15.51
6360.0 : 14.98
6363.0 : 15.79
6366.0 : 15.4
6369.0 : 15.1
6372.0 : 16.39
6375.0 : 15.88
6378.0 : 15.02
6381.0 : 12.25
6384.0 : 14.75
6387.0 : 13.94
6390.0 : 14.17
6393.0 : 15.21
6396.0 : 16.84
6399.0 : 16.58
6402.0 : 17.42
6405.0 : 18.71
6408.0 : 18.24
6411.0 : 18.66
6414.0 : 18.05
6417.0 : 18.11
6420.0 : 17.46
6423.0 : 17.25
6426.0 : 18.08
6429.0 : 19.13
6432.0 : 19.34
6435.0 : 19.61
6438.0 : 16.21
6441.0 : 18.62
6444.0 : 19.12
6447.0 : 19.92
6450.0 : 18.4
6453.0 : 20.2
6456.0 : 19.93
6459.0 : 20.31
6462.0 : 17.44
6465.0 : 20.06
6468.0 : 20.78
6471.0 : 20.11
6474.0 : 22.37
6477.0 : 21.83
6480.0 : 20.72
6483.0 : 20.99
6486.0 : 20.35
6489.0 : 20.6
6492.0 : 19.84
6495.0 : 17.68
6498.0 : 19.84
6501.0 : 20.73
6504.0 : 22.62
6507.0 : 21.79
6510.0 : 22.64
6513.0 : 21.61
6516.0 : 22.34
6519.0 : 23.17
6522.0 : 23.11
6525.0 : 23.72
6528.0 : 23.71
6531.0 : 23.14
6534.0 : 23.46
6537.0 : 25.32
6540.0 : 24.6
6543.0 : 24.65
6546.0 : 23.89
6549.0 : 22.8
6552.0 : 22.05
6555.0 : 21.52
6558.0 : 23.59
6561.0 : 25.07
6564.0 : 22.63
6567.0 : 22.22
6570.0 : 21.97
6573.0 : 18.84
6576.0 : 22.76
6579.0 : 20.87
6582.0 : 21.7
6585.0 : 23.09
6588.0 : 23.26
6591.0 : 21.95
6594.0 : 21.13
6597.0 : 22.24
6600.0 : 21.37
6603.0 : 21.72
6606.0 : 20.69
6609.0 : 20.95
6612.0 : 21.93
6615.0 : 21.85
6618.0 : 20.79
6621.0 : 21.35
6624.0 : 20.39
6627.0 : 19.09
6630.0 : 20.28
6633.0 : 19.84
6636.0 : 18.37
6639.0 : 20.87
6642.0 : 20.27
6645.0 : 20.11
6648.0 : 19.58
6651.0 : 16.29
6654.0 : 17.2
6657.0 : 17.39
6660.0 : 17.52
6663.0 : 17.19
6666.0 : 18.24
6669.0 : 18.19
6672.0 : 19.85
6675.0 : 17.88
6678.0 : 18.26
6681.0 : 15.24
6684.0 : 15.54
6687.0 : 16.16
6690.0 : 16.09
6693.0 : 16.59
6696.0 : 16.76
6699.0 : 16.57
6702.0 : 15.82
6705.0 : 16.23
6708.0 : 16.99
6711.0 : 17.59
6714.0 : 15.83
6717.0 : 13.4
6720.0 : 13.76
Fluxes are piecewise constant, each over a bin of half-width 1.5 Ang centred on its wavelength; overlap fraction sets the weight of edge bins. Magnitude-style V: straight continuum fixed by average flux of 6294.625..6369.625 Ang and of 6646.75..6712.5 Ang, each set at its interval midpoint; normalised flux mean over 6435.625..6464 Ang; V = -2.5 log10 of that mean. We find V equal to -0.17 mag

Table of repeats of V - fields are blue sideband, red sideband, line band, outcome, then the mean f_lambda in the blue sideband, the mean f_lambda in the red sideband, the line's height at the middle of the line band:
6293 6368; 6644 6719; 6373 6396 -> 0.08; 15.6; 17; 15.8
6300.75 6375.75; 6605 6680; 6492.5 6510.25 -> -0.17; 15.9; 19.3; 17.8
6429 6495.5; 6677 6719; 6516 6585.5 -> -0.24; 19.8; 16.2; 18.4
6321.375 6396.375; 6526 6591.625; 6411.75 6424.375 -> 0.01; 15.8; 22.9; 17.9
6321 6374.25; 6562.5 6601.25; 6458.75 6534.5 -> -0.08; 16.3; 21.9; 19.8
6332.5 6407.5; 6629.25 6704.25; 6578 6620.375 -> -0.24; 16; 17.8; 17.4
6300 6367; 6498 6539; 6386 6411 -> 0.11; 15.9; 22.8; 18.3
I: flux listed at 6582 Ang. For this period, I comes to 21.7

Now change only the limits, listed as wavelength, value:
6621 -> 21.35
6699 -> 16.57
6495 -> 17.68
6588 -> 23.26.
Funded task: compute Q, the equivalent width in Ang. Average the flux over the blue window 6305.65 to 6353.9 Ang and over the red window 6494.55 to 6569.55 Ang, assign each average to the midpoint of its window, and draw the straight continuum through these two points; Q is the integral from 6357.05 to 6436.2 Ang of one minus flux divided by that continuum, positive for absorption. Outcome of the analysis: 8.0 Ang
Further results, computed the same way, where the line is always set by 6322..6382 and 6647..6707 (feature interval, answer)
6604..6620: -4.1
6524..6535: -4.5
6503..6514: -3.7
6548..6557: -2.9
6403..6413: -1.4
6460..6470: -1.9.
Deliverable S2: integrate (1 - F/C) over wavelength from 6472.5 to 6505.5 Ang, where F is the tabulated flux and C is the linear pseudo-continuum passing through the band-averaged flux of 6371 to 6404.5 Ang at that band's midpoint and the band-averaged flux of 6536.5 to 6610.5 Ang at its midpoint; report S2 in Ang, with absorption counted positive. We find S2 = -2.6 Ang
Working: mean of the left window 15.4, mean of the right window 22.4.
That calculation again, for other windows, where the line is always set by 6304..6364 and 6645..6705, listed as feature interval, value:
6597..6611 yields -3.57 Ang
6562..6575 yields -3.65 Ang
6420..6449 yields -3.70 Ang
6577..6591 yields -4.38 Ang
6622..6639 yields -2.67 Ang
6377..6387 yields 1.42 Ang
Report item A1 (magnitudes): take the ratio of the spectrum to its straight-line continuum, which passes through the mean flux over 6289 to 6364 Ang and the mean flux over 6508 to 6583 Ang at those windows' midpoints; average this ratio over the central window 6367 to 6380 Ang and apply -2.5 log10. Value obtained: 0.10 mag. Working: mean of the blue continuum 15.4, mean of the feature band 15.5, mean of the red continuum 22.9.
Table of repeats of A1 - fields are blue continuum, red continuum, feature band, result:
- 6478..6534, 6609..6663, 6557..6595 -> -0.09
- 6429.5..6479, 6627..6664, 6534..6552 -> -0.24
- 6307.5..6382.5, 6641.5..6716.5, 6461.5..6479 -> -0.25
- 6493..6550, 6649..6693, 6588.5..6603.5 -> -0.10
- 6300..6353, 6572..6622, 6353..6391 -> 0.13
